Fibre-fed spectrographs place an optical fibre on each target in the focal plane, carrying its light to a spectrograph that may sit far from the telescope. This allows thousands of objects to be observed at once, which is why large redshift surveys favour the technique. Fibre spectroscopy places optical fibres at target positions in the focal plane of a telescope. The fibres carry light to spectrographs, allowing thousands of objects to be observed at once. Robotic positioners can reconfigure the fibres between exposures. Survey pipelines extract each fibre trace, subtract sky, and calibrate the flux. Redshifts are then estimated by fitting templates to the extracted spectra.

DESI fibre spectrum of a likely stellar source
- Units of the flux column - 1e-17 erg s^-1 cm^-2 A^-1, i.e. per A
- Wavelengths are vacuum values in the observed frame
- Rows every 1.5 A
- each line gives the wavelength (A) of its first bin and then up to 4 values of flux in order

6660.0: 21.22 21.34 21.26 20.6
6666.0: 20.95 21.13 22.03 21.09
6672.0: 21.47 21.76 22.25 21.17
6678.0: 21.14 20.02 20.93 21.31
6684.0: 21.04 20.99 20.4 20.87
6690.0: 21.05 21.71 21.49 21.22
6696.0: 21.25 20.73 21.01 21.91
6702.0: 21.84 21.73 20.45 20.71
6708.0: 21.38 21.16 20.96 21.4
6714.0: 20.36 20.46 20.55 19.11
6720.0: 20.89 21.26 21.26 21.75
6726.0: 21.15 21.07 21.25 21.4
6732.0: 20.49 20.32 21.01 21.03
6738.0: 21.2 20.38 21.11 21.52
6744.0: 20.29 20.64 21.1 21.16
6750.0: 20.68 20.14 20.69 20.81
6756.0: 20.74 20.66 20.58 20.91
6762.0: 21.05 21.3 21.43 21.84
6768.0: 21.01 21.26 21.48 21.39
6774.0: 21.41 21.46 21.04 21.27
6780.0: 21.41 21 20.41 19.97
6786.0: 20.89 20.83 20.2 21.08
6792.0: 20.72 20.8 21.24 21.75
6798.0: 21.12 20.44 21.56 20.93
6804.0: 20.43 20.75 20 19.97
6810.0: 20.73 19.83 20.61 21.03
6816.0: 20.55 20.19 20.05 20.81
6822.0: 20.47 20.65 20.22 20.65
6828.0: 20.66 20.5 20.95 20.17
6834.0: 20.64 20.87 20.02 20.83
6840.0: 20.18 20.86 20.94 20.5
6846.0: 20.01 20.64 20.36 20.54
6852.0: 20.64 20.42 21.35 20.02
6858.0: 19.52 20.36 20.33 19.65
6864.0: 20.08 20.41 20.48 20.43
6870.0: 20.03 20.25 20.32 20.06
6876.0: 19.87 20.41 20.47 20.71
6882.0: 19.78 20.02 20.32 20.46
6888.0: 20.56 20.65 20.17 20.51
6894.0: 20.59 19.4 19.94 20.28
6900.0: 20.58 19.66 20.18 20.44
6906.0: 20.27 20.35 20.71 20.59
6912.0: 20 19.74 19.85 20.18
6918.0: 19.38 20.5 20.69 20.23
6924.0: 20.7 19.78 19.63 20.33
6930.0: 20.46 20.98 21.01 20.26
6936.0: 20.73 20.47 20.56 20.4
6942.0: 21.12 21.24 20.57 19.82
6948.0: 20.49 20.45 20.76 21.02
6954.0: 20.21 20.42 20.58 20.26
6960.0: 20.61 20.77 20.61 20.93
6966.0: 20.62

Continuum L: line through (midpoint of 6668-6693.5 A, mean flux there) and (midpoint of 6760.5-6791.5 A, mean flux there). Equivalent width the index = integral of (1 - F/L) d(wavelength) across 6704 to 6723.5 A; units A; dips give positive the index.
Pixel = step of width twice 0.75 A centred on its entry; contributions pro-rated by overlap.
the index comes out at 0.4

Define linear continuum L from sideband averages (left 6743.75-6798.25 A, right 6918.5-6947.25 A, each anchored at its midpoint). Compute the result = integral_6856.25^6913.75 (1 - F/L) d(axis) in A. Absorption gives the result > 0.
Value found 1.13 A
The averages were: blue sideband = 21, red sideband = 20.5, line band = 20.2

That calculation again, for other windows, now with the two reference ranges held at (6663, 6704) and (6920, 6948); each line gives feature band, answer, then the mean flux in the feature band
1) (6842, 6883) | 0.8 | 20.3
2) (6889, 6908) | 0.3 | 20.2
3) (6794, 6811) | 0.1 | 20.8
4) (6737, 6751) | 0.1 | 20.9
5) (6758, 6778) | -0.2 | 21.2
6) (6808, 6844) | 0.5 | 20.5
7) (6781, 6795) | 0.2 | 20.7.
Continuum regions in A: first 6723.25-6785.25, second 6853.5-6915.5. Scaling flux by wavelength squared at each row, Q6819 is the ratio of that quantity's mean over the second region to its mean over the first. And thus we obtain 1.00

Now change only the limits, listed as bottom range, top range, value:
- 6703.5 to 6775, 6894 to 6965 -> 1.03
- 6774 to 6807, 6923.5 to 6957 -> 1.03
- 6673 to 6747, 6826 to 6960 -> 1.02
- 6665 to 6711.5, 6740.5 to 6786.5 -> 1.01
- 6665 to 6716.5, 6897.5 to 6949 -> 1.03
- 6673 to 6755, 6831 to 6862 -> 1.01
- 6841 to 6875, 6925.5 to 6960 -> 1.03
